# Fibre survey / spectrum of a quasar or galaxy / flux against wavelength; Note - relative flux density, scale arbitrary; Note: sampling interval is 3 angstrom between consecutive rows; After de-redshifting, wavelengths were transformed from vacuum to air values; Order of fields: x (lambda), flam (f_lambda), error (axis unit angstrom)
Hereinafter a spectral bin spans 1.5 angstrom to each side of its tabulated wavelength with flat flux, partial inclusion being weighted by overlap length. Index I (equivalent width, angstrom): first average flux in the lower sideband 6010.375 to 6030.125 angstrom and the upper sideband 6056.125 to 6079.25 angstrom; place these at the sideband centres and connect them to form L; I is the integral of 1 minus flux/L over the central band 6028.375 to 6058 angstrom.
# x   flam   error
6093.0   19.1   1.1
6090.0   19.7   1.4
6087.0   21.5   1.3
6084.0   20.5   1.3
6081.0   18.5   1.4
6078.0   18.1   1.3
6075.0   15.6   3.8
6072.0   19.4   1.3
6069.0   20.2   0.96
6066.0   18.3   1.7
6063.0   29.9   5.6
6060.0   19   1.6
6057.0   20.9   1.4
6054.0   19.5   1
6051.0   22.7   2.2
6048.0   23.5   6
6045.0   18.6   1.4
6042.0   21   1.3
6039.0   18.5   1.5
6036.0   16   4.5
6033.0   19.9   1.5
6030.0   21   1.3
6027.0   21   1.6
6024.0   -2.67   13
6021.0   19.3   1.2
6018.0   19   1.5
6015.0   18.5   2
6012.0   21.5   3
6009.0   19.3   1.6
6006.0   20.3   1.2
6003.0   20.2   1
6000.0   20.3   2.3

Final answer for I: -3.0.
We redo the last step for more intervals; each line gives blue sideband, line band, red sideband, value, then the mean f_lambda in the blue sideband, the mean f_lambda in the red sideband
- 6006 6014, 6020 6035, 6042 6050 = 3.71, 20.3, 21.1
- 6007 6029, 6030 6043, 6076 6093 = -1.12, 16.7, 19.5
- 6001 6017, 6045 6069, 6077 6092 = -2.26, 19.9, 19.7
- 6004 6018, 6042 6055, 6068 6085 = -1.36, 19.8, 18.6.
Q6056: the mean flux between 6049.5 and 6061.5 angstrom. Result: 20.5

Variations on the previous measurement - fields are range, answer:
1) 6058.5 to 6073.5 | 21.4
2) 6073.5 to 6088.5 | 18.8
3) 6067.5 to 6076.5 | 18.4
